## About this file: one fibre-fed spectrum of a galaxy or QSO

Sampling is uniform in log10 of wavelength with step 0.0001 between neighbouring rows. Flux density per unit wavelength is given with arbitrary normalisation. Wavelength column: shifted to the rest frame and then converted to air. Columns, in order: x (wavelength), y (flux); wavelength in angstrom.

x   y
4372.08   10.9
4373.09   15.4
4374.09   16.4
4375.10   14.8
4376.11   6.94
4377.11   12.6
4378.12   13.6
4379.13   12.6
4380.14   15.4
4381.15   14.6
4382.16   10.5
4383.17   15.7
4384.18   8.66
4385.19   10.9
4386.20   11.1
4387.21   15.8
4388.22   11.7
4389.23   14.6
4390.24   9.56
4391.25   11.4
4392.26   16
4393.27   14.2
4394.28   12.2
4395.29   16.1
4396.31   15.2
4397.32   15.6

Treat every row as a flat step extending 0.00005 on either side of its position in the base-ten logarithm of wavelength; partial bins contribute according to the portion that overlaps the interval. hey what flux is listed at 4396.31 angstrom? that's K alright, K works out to 15.2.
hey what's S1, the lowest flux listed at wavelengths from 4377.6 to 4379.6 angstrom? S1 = 12.6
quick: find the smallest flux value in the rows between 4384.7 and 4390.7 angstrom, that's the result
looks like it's 9.56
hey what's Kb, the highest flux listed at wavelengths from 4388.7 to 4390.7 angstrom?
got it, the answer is 14.6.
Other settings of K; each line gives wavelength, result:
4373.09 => 15.4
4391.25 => 11.4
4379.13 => 12.6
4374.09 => 16.4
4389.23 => 14.6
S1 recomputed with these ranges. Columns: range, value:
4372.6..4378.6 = 6.94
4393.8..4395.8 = 12.2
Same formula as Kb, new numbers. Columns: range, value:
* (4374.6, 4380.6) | 15.4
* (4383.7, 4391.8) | 15.8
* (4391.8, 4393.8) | 16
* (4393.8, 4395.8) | 16.1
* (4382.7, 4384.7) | 15.7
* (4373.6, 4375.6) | 16.4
